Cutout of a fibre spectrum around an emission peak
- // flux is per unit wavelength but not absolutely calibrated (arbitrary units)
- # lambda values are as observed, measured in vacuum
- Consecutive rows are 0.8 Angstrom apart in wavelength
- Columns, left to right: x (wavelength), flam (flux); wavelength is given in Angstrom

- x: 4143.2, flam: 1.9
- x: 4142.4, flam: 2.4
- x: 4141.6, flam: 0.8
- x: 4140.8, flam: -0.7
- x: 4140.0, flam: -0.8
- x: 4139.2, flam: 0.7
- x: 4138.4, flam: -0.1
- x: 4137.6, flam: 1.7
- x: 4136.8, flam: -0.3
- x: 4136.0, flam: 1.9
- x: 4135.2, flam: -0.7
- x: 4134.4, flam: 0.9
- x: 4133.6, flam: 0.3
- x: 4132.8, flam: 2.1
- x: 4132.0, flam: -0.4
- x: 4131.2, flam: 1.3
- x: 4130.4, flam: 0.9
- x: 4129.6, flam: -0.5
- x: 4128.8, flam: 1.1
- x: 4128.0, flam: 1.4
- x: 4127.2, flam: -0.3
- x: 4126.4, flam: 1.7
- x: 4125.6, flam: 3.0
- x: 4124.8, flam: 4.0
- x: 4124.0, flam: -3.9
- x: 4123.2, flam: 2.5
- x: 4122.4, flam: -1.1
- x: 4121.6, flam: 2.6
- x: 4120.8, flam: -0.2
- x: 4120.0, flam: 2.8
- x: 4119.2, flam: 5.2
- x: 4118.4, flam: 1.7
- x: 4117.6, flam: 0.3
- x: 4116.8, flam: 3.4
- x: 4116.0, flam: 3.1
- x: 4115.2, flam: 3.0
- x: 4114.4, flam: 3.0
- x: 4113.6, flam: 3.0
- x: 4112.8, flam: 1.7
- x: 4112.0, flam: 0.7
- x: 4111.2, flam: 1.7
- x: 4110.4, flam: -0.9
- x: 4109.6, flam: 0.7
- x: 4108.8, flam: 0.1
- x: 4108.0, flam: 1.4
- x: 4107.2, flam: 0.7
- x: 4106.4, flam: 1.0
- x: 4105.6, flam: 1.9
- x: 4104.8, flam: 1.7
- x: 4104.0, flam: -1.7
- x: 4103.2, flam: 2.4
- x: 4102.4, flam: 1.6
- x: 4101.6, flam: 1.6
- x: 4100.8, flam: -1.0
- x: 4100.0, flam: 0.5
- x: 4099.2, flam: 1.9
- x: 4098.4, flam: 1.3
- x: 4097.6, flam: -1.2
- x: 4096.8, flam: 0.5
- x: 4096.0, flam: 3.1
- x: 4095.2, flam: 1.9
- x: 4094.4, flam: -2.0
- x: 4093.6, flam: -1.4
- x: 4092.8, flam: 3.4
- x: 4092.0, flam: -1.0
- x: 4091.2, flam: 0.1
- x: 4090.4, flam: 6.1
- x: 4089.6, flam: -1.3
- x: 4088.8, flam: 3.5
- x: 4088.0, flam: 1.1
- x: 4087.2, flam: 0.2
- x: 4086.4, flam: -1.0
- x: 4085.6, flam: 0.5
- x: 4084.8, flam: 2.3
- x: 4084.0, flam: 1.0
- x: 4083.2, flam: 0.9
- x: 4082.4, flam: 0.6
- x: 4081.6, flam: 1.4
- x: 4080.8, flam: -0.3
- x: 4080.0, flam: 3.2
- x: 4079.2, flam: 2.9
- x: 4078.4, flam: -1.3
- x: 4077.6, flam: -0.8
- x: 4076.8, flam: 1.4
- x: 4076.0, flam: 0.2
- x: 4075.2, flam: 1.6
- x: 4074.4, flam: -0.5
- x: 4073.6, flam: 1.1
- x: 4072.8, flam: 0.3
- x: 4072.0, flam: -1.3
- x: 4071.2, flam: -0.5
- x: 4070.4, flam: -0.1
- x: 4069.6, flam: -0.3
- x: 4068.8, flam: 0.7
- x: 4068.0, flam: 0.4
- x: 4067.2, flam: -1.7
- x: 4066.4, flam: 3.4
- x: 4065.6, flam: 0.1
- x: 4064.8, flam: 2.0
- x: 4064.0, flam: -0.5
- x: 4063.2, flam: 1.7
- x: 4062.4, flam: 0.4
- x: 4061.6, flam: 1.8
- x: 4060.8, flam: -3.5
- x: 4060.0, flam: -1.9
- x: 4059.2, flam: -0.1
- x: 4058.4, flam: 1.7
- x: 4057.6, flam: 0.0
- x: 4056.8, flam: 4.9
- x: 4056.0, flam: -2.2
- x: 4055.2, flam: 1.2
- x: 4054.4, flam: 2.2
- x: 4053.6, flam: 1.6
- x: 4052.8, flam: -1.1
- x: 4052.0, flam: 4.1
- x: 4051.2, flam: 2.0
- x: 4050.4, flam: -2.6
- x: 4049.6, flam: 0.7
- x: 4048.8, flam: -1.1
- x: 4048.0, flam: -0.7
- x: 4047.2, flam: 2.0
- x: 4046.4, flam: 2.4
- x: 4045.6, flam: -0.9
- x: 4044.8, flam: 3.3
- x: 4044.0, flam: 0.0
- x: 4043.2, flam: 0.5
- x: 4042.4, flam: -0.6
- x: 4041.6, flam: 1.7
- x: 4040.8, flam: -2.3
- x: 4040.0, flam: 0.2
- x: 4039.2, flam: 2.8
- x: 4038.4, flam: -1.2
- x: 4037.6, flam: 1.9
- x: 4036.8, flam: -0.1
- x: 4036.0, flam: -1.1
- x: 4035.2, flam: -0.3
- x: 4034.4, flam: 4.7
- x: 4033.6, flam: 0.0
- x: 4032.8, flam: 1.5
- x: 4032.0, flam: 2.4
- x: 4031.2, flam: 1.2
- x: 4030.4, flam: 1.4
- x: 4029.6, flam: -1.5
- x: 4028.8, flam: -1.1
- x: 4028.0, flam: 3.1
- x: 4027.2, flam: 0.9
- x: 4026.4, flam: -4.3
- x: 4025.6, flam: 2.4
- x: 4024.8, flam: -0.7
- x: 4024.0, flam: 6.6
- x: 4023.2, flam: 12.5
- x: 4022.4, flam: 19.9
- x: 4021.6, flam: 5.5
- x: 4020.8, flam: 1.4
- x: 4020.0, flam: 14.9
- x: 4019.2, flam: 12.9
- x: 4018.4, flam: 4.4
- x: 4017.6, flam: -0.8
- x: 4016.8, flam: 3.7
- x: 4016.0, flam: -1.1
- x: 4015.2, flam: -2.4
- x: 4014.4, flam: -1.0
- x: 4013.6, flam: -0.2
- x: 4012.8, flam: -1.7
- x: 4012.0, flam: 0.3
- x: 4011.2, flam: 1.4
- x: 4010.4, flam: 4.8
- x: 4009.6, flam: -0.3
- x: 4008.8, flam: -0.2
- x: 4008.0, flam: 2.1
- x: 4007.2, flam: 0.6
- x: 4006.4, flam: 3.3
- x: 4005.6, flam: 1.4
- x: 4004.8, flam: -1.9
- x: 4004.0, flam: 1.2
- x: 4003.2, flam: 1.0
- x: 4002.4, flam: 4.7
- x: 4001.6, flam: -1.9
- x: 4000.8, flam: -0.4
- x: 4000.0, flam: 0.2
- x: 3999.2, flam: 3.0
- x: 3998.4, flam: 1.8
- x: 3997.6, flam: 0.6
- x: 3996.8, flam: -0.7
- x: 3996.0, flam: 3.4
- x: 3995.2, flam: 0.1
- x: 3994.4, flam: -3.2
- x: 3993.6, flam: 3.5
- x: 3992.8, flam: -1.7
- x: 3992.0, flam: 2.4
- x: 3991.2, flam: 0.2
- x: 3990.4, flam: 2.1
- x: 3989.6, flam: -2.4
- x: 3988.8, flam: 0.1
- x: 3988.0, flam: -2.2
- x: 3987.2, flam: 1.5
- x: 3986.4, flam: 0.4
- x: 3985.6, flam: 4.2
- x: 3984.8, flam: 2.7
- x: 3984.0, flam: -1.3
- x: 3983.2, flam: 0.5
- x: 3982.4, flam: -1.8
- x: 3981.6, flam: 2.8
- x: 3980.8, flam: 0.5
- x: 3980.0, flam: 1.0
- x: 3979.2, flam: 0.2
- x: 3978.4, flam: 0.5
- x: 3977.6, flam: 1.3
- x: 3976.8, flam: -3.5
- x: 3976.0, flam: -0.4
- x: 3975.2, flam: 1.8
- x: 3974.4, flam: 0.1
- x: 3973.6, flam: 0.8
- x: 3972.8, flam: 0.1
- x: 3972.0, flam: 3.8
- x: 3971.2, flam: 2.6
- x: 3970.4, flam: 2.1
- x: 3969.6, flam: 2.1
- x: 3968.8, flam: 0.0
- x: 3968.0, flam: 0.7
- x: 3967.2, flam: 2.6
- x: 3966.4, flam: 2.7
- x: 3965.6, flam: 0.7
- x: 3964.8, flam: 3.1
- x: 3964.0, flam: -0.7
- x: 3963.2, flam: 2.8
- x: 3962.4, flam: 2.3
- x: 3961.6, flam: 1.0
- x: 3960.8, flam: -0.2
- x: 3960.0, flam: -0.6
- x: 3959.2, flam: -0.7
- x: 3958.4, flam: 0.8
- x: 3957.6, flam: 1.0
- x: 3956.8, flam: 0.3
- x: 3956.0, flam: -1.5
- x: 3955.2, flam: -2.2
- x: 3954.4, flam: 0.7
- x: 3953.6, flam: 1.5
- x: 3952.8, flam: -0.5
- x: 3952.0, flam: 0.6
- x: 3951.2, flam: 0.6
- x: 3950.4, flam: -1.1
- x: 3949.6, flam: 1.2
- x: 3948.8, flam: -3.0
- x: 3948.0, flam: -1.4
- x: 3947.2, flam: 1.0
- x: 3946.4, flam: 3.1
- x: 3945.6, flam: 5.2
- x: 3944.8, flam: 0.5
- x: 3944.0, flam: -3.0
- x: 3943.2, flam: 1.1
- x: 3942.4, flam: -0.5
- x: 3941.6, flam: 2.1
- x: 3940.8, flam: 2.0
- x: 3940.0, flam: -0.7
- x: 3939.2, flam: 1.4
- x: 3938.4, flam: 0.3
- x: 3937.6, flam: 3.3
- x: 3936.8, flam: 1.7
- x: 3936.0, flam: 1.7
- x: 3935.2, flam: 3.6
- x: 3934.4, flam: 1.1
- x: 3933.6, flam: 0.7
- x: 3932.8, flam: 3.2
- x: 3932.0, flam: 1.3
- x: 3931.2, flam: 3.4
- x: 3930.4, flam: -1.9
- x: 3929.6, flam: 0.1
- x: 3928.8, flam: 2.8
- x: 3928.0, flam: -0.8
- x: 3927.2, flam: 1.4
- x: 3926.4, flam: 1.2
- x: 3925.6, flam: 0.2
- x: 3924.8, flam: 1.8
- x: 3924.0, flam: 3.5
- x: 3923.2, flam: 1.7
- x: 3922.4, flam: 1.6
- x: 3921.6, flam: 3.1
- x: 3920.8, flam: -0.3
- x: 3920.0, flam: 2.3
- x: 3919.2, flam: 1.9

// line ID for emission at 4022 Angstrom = [O II]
